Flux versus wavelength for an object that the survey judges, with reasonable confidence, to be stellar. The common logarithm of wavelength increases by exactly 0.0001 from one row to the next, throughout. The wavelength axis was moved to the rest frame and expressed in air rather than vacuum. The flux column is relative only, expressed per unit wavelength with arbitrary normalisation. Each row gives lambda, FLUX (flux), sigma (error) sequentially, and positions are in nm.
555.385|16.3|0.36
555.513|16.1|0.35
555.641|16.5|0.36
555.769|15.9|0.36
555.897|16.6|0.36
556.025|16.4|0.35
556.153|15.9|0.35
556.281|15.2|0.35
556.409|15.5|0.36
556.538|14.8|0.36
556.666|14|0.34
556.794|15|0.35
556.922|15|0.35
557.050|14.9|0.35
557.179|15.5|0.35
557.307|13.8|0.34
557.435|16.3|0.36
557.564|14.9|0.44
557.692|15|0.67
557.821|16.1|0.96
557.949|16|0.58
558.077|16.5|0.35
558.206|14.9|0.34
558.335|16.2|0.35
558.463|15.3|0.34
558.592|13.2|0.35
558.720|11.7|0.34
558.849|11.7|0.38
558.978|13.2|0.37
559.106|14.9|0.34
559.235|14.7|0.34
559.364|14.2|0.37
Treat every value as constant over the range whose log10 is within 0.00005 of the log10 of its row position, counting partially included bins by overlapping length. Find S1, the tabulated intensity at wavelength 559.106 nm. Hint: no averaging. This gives 14.9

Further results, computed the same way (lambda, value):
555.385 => 16.3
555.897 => 16.6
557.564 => 14.9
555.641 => 16.5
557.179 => 15.5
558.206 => 14.9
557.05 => 14.9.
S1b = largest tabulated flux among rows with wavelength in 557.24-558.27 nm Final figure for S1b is 16.5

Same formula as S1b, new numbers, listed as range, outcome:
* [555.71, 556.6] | 16.6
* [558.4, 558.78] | 15.3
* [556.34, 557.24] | 15.5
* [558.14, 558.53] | 16.2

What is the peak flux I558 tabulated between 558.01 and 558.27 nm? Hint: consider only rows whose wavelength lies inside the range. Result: 16.5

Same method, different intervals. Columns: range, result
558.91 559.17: 14.9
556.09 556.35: 15.9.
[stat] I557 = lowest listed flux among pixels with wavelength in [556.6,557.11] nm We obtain 14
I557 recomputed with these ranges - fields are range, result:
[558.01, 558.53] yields 14.9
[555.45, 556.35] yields 15.2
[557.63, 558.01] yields 15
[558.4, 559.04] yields 11.7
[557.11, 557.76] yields 13.8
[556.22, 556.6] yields 14.8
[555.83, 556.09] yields 16.4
